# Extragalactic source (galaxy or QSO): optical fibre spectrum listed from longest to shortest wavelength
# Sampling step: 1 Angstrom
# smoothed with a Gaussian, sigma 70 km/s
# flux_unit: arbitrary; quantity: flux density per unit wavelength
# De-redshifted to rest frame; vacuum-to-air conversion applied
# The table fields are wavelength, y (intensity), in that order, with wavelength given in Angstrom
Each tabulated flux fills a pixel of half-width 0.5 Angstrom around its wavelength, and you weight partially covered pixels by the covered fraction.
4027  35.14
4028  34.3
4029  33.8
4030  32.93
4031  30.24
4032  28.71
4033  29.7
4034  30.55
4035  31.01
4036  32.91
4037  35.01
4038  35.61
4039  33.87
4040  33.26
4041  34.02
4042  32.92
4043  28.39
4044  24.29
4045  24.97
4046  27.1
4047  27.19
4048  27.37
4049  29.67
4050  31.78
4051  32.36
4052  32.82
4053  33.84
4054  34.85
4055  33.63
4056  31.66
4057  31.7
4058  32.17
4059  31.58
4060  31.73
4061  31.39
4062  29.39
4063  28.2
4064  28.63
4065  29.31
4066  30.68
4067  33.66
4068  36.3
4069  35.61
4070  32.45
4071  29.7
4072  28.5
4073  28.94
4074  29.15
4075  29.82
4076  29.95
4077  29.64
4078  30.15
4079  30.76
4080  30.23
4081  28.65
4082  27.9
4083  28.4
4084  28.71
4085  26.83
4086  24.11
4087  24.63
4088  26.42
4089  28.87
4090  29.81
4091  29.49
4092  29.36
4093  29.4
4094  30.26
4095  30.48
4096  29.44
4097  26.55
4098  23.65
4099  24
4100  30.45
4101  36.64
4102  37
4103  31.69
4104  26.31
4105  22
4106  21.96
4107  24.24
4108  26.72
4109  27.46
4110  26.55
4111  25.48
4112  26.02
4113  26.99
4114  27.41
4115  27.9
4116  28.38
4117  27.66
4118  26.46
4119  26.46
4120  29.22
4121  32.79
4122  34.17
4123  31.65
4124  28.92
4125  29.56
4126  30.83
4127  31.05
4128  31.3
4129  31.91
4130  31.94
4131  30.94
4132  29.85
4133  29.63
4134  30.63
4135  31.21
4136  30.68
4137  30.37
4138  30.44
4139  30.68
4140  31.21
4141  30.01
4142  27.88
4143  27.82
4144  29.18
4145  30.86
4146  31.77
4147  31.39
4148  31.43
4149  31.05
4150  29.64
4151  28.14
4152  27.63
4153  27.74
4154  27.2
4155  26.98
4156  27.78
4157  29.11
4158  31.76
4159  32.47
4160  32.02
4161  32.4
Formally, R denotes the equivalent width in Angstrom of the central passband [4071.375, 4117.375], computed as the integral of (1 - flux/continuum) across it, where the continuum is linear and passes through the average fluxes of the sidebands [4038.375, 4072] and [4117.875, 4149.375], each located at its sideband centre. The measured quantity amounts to 3.91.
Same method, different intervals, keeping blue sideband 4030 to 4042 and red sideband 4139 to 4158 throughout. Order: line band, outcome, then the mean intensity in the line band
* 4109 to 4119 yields 1.09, 27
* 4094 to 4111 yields 1.53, 27.8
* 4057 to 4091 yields 1.67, 29.8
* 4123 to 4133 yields -0.26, 30.7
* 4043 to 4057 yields 0.80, 30.1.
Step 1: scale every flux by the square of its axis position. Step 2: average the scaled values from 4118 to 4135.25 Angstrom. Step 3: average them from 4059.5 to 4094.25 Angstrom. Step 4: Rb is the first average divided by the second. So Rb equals 1.1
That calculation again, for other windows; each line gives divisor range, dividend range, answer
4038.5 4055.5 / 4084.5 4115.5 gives 0.92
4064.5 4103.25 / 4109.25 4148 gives 1.02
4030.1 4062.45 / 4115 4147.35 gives 1.01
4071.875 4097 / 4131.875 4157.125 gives 1.06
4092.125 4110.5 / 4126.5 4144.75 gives 1.10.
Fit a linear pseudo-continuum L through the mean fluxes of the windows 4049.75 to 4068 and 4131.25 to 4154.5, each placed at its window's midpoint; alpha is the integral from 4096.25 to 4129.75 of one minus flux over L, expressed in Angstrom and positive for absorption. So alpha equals 2.2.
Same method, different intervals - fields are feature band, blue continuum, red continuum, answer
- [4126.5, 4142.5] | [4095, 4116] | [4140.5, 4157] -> -1.1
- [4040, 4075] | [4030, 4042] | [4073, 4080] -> 0.2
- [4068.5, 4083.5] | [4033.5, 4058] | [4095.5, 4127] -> 0.0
